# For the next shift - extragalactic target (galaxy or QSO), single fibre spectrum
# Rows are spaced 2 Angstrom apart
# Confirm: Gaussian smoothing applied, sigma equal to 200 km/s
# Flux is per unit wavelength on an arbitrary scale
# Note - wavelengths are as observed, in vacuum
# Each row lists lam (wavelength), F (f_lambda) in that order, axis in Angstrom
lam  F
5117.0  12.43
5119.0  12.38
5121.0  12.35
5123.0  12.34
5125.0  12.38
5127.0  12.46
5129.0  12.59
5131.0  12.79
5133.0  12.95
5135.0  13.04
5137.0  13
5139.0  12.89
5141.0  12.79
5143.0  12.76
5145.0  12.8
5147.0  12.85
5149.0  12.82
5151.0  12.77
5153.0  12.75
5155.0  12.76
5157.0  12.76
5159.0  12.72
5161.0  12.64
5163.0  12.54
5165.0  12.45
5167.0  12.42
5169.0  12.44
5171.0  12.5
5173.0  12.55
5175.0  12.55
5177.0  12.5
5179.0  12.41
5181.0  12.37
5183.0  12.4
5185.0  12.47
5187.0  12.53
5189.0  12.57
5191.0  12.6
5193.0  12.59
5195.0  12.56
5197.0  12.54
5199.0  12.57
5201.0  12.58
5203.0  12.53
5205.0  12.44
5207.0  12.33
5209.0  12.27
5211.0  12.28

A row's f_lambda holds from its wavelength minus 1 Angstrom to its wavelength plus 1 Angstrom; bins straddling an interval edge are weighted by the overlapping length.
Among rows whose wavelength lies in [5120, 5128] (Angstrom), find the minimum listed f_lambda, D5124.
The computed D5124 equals 12.34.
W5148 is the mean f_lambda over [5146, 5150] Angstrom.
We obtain 12.8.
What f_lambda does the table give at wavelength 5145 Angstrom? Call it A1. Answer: 12.8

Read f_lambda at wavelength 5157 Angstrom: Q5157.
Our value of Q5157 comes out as 12.76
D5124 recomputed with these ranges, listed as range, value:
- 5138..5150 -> 12.76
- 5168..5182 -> 12.37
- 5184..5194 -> 12.47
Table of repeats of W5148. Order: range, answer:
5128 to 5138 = 12.9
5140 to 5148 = 12.8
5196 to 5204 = 12.6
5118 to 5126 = 12.4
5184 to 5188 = 12.5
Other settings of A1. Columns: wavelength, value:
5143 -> 12.76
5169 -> 12.44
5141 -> 12.79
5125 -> 12.38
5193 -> 12.59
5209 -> 12.27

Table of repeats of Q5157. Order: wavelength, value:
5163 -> 12.54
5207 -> 12.33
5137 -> 13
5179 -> 12.41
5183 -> 12.4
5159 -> 12.72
